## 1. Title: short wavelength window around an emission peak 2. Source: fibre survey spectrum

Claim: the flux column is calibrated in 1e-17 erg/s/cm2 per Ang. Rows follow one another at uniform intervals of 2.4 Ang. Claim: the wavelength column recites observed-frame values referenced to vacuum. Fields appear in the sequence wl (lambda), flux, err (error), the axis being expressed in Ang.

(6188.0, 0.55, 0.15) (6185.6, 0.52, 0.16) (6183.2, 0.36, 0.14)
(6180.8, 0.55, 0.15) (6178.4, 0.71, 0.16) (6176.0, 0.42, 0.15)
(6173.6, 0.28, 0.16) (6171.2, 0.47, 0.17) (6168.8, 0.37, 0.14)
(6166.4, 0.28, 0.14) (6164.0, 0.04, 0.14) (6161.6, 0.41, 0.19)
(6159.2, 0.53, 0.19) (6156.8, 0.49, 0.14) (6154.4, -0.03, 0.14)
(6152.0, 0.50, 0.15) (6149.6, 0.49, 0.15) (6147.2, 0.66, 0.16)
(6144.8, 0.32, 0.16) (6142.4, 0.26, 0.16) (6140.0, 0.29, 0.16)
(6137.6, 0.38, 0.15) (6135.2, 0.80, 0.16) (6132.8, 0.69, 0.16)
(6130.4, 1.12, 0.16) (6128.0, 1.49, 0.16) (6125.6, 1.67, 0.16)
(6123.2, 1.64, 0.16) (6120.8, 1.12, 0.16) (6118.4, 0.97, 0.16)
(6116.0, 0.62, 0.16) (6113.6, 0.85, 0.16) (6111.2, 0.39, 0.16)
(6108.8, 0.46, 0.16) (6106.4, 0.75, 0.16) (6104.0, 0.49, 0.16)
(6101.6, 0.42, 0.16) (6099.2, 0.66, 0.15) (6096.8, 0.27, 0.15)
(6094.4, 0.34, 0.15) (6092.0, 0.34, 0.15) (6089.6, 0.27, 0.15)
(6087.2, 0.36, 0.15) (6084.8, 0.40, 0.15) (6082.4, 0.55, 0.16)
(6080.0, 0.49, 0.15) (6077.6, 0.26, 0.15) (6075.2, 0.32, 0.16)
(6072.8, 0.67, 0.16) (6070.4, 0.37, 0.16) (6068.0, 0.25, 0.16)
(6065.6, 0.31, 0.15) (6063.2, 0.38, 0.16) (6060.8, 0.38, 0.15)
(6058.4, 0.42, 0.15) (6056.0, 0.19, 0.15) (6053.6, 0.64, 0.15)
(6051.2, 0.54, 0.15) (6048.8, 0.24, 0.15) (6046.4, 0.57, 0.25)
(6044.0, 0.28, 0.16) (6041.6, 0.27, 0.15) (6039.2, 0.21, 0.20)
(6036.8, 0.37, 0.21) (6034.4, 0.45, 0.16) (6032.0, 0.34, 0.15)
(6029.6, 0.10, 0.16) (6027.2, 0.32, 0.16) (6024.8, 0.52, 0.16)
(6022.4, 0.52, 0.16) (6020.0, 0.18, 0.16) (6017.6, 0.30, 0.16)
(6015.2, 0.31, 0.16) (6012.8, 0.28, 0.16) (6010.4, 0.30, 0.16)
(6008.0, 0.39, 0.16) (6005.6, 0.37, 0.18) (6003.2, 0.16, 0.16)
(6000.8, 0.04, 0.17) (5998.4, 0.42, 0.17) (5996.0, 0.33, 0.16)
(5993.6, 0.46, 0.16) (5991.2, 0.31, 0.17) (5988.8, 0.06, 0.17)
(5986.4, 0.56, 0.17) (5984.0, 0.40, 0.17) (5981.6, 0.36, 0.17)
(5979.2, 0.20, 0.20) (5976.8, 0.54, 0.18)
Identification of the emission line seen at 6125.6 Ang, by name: [O II]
